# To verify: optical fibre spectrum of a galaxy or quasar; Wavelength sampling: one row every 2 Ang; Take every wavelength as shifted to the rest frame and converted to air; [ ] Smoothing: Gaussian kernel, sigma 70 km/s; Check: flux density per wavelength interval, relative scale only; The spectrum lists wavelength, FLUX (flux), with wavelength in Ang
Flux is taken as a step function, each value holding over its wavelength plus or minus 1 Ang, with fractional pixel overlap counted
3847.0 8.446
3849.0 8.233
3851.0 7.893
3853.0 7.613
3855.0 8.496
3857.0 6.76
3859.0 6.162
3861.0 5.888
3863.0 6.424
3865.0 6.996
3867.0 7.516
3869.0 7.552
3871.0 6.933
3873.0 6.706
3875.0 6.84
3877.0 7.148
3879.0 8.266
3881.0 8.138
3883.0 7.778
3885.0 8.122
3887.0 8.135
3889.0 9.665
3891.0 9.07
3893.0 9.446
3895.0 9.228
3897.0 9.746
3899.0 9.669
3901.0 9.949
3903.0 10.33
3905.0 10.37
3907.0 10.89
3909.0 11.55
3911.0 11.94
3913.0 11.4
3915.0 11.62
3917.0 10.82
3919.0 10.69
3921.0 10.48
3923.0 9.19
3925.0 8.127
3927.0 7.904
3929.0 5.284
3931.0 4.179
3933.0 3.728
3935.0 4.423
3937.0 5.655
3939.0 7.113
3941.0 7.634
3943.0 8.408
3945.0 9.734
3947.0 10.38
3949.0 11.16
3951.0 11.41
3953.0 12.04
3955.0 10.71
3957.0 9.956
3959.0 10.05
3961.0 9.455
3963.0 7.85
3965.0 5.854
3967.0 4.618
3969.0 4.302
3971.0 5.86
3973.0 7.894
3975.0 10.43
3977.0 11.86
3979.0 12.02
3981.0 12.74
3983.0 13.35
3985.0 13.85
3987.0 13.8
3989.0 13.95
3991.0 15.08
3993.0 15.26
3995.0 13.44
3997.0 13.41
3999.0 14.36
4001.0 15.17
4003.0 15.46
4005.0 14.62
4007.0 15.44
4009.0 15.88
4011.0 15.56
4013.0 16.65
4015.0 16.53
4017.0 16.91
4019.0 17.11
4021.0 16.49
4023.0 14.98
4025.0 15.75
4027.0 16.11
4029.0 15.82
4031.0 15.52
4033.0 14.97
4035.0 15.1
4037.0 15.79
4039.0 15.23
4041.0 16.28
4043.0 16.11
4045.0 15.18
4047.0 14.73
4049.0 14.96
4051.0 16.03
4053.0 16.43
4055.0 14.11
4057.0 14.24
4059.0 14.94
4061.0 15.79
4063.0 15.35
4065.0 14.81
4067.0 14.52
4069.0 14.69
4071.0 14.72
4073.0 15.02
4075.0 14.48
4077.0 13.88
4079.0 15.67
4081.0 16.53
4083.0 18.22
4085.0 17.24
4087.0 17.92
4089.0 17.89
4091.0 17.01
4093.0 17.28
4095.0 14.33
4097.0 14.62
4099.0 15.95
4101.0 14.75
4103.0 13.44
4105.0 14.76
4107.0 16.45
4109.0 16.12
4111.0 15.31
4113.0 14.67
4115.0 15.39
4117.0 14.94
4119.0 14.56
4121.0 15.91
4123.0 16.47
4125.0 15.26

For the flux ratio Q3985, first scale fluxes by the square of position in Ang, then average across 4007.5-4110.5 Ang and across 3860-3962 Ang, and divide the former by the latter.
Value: 1.93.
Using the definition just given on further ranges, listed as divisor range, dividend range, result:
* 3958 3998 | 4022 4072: 1.47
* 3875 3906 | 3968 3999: 1.40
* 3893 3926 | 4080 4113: 1.70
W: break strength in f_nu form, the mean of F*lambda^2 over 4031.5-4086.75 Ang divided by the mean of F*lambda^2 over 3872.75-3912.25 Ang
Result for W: 1.82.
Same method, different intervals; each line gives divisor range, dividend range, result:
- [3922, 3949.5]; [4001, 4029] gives 2.28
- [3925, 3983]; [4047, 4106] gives 1.96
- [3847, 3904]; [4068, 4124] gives 2.17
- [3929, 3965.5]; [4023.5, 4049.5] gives 1.96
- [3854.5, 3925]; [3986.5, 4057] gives 1.85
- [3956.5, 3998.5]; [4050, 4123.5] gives 1.52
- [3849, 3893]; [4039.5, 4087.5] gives 2.25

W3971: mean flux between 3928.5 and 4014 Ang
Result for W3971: 10.7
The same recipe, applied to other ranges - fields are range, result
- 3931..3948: 6.96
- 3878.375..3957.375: 9.11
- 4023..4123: 15.5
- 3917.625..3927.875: 9.35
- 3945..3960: 10.7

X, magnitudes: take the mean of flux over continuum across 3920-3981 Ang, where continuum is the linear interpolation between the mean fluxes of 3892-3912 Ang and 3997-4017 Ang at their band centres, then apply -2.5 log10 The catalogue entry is 0.46 mag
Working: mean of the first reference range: 10.3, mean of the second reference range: 15.5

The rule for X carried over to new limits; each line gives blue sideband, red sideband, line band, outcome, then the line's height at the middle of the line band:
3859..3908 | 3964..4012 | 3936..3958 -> 0.14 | 10.7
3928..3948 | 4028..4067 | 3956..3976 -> 0.16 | 8.87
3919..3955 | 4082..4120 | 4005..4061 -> -0.23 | 12.7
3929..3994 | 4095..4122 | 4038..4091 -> -0.16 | 13.4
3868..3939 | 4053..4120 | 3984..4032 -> -0.22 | 12.5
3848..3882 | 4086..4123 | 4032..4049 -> -0.15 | 13.4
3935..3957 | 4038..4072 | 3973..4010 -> -0.17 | 11.7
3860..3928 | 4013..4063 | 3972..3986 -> 0.11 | 12.9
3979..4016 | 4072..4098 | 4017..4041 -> -0.04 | 15.2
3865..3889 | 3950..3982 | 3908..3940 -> 0.00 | 8.45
